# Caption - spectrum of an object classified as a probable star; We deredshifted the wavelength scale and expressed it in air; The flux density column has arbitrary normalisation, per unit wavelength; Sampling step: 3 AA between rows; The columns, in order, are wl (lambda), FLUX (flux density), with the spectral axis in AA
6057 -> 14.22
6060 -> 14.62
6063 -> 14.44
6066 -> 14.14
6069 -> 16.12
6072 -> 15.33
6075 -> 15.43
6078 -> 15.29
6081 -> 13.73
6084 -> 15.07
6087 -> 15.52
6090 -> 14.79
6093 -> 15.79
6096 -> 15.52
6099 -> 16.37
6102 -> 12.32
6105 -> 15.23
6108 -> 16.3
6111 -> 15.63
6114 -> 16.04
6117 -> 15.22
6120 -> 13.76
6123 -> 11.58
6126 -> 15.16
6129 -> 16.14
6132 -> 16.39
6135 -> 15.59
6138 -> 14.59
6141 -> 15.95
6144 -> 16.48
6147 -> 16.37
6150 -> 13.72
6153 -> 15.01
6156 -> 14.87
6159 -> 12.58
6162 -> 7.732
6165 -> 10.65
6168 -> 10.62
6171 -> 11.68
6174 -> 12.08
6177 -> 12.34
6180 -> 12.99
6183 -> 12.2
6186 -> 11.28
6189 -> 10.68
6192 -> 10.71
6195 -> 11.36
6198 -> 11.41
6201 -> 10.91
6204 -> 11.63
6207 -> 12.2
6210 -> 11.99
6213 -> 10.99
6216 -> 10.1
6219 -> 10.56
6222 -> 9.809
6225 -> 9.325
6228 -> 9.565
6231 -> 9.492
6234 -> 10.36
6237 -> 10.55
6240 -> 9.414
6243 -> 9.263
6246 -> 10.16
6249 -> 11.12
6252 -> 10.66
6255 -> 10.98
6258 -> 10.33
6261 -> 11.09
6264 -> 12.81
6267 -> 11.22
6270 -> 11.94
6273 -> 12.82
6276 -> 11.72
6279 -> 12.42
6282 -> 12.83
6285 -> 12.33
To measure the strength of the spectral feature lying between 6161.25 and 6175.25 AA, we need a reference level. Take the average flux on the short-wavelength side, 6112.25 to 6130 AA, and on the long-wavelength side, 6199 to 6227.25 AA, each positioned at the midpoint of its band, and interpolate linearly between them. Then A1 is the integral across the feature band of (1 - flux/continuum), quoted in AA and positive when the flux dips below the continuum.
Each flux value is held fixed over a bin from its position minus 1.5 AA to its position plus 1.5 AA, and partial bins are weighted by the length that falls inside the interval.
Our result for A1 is 2.2 AA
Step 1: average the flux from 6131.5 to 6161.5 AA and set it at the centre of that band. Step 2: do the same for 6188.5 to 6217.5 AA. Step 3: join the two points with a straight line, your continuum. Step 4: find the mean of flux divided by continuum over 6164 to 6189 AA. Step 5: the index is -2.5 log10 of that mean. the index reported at 0.107 mag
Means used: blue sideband 14.9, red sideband 11.2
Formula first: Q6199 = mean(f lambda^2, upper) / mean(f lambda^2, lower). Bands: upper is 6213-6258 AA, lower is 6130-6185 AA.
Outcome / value 0.77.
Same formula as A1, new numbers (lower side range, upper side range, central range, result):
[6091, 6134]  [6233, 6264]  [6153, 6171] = 2.44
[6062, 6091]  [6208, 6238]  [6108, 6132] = -2.44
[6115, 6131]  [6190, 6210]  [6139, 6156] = -2.41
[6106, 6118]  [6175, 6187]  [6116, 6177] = 1.25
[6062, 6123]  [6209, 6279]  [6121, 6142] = -1.66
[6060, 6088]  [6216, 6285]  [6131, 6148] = -3.06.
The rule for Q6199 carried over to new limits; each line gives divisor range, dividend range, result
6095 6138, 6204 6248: 0.71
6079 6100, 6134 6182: 0.89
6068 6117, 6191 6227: 0.74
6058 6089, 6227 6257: 0.72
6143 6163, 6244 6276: 0.84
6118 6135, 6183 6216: 0.79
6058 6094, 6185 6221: 0.77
